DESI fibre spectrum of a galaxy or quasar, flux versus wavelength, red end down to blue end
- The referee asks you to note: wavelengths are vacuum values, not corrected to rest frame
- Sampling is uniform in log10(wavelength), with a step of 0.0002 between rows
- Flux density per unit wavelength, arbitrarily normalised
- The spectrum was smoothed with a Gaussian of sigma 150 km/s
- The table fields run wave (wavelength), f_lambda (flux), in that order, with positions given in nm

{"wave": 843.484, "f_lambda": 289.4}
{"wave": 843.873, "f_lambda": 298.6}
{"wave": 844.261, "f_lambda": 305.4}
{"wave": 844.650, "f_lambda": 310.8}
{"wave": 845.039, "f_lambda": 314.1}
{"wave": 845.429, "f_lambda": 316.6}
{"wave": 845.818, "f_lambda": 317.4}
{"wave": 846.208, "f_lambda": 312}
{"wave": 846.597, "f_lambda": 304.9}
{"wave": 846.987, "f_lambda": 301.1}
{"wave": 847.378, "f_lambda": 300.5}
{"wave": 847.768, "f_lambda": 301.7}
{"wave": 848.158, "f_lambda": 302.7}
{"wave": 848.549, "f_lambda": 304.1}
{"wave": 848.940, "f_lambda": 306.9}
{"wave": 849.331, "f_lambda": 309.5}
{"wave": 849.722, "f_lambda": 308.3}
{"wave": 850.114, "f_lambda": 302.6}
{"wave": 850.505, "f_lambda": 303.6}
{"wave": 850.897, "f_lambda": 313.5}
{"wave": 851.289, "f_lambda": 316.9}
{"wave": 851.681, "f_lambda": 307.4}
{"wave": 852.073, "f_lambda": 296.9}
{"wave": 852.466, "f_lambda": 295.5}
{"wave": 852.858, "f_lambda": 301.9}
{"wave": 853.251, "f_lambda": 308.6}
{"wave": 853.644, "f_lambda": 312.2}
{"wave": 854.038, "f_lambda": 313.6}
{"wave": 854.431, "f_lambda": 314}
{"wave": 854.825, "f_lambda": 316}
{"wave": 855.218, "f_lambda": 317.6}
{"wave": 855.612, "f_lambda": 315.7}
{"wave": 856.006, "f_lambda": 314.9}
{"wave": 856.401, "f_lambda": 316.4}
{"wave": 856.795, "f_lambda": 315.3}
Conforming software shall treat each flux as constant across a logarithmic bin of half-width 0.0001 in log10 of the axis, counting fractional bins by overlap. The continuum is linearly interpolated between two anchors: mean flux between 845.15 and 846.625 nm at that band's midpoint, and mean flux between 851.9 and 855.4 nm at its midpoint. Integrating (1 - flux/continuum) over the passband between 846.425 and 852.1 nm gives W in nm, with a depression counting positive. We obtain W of 0.11 nm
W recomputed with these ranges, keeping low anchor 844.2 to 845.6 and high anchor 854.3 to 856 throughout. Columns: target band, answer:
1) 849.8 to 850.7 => 0.03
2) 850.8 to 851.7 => 0.00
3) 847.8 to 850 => 0.05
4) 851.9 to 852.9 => 0.05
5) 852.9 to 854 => 0.02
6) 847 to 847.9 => 0.03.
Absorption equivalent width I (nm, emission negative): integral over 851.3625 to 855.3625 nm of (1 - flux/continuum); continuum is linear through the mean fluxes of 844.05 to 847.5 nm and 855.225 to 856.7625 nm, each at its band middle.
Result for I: 0.07 nm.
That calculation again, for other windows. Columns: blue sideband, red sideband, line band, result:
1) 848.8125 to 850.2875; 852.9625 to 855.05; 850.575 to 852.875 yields 0.03 nm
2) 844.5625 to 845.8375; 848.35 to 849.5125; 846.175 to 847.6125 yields 0.03 nm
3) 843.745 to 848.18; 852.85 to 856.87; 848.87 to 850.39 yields 0.02 nm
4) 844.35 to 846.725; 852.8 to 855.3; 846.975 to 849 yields 0.06 nm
